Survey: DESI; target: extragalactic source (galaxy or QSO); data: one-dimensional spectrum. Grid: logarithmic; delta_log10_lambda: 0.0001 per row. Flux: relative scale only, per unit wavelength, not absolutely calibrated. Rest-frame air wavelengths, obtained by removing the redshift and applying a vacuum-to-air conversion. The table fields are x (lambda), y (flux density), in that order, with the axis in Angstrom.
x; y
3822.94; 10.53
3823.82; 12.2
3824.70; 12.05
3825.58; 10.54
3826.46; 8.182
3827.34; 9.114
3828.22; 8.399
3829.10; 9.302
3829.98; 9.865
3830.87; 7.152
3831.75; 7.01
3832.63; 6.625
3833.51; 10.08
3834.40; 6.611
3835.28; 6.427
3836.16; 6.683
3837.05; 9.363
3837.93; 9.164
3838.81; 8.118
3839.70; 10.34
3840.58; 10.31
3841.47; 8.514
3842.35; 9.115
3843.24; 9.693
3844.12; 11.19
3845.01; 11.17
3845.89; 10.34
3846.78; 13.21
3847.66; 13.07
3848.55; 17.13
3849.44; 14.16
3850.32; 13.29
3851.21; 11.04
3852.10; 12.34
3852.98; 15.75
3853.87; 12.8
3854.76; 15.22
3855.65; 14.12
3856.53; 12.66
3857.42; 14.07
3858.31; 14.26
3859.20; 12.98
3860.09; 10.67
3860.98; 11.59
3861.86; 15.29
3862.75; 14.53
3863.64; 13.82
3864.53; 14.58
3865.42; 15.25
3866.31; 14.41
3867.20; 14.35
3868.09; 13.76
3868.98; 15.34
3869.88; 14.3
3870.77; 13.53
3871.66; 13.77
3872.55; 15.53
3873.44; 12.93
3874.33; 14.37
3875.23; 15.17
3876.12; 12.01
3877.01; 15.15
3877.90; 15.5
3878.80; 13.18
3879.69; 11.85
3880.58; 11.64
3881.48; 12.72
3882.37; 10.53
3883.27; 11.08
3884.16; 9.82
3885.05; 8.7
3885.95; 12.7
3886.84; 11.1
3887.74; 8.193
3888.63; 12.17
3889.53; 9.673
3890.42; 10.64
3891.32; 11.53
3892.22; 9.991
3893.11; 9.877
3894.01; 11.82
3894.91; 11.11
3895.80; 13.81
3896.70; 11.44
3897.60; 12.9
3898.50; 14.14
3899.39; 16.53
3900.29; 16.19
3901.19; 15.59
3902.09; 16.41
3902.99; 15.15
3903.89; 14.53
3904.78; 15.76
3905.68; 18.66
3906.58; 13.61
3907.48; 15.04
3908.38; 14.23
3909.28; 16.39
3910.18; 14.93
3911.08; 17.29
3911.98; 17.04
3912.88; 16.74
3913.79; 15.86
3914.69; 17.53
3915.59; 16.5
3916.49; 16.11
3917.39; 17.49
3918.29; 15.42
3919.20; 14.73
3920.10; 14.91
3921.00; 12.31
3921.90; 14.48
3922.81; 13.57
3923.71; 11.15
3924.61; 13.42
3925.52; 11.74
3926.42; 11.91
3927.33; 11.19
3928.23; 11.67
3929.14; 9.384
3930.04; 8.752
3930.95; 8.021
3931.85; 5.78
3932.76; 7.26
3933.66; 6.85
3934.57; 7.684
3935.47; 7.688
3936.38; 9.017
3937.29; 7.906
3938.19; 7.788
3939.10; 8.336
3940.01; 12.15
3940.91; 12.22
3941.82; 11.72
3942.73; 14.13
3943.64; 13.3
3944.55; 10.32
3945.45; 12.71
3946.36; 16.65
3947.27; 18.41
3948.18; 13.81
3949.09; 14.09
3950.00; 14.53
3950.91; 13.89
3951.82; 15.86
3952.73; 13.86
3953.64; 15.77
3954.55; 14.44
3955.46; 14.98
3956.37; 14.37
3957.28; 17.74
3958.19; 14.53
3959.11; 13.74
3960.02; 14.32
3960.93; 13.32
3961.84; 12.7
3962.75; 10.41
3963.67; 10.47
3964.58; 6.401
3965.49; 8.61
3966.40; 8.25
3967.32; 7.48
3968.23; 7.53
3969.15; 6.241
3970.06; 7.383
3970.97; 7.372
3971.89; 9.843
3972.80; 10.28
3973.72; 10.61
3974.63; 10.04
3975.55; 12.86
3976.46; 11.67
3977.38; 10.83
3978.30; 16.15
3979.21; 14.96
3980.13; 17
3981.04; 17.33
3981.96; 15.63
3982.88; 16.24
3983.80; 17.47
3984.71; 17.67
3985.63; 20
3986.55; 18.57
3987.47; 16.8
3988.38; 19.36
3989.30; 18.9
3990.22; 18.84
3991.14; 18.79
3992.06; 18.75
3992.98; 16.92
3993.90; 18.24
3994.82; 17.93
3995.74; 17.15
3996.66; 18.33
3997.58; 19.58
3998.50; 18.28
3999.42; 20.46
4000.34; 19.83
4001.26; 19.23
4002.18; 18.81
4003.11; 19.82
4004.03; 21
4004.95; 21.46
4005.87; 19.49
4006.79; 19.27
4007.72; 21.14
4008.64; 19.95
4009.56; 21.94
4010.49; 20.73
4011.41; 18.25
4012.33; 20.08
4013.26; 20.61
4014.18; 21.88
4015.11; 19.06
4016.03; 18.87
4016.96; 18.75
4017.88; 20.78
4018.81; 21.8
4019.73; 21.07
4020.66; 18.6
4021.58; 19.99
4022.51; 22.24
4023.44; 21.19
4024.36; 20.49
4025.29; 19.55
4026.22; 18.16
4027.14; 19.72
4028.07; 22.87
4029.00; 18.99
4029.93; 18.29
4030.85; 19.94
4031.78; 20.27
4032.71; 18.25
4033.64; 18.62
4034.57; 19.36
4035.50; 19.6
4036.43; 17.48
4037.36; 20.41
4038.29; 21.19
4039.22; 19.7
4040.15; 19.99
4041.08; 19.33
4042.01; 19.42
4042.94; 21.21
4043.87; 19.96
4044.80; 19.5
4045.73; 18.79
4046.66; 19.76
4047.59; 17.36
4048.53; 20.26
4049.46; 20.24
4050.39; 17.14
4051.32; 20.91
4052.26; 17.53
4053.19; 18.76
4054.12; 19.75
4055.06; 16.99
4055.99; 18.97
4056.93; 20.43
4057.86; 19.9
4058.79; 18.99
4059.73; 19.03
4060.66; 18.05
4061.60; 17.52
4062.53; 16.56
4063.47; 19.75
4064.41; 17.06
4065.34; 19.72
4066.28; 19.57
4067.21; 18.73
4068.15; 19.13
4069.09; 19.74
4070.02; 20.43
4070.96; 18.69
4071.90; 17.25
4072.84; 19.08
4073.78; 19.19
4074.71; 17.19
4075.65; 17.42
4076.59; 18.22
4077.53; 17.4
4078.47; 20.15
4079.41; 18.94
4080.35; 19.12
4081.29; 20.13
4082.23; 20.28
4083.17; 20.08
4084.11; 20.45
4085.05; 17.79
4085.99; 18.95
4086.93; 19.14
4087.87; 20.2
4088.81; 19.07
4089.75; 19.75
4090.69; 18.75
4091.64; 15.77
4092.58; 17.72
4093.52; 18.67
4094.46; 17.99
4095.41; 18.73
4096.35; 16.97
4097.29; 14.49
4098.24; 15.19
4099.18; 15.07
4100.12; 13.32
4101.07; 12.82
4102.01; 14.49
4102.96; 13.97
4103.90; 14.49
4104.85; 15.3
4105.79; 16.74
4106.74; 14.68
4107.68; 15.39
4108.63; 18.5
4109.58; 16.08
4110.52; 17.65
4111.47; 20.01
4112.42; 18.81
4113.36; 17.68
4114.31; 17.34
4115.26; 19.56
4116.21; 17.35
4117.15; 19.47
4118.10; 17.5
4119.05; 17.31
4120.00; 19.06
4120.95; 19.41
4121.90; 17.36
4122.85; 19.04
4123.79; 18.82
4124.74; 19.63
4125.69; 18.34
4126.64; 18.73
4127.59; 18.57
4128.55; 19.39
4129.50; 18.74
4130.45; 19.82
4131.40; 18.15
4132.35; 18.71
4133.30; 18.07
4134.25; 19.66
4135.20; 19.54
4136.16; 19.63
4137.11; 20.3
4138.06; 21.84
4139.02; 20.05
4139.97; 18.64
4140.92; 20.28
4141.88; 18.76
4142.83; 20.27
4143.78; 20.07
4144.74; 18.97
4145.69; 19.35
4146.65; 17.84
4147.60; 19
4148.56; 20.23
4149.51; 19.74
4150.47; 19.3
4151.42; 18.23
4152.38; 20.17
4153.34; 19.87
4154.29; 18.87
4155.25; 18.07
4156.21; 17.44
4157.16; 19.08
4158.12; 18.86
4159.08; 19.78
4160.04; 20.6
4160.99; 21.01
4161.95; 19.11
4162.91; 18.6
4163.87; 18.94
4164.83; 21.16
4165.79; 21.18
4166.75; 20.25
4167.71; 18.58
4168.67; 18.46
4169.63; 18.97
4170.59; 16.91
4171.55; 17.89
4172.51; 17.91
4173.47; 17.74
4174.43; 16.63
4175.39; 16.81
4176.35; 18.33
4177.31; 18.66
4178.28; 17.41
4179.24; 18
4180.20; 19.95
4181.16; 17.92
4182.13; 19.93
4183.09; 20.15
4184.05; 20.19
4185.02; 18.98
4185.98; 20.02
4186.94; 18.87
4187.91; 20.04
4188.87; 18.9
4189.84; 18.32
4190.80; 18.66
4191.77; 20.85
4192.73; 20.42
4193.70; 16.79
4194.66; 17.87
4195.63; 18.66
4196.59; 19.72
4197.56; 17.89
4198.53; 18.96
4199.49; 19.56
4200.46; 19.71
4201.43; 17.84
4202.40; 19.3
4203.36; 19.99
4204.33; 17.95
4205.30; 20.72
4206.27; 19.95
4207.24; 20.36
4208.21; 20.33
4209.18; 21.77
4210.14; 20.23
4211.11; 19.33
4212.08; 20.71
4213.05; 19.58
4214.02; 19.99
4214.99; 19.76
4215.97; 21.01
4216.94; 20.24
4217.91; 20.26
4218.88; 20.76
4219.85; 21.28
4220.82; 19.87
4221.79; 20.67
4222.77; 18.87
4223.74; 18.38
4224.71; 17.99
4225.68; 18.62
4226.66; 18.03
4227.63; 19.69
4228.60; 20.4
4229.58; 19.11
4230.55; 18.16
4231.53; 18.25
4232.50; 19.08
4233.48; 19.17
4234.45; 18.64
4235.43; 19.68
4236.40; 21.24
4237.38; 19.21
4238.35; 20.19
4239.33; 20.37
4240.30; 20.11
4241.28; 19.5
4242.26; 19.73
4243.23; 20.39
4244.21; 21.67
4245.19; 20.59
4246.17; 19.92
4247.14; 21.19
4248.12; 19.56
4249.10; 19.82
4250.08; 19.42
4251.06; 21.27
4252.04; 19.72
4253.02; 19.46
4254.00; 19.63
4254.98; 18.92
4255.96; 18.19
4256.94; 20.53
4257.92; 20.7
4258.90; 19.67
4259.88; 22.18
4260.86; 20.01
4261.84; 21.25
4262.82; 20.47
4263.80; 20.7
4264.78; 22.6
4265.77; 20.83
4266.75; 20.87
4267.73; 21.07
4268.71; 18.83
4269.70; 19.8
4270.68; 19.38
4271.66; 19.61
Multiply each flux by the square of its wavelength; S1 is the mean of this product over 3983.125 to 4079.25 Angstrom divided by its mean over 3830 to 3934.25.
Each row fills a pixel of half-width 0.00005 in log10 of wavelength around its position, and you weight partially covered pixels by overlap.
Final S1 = 1.7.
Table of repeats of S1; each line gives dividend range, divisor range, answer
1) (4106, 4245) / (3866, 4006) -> 1.57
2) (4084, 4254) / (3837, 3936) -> 1.69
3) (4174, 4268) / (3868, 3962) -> 1.75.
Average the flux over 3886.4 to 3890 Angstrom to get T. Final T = 10.3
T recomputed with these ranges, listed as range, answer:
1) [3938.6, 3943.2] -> 11.7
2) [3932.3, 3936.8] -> 7.69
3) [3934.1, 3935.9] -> 7.69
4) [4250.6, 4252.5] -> 20.5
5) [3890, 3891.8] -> 11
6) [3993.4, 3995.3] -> 18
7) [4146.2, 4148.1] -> 18.4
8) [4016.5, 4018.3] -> 19.8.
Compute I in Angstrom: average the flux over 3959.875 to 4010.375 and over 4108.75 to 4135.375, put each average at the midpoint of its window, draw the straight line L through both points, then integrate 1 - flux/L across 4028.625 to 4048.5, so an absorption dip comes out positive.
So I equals -3.3 Angstrom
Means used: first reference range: 15.5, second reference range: 18.6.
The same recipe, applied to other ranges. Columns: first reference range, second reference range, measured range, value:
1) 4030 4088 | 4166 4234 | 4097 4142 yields 3.2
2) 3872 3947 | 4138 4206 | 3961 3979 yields 5.4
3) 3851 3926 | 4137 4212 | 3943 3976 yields 6.4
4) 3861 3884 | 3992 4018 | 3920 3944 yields 8.6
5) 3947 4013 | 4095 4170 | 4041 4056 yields -2.1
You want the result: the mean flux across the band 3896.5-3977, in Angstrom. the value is 12.6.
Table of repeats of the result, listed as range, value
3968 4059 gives 18.2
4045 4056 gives 18.9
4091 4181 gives 18.3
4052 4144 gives 18.3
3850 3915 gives 13.6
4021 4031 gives 20.1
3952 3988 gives 13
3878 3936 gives 12.8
